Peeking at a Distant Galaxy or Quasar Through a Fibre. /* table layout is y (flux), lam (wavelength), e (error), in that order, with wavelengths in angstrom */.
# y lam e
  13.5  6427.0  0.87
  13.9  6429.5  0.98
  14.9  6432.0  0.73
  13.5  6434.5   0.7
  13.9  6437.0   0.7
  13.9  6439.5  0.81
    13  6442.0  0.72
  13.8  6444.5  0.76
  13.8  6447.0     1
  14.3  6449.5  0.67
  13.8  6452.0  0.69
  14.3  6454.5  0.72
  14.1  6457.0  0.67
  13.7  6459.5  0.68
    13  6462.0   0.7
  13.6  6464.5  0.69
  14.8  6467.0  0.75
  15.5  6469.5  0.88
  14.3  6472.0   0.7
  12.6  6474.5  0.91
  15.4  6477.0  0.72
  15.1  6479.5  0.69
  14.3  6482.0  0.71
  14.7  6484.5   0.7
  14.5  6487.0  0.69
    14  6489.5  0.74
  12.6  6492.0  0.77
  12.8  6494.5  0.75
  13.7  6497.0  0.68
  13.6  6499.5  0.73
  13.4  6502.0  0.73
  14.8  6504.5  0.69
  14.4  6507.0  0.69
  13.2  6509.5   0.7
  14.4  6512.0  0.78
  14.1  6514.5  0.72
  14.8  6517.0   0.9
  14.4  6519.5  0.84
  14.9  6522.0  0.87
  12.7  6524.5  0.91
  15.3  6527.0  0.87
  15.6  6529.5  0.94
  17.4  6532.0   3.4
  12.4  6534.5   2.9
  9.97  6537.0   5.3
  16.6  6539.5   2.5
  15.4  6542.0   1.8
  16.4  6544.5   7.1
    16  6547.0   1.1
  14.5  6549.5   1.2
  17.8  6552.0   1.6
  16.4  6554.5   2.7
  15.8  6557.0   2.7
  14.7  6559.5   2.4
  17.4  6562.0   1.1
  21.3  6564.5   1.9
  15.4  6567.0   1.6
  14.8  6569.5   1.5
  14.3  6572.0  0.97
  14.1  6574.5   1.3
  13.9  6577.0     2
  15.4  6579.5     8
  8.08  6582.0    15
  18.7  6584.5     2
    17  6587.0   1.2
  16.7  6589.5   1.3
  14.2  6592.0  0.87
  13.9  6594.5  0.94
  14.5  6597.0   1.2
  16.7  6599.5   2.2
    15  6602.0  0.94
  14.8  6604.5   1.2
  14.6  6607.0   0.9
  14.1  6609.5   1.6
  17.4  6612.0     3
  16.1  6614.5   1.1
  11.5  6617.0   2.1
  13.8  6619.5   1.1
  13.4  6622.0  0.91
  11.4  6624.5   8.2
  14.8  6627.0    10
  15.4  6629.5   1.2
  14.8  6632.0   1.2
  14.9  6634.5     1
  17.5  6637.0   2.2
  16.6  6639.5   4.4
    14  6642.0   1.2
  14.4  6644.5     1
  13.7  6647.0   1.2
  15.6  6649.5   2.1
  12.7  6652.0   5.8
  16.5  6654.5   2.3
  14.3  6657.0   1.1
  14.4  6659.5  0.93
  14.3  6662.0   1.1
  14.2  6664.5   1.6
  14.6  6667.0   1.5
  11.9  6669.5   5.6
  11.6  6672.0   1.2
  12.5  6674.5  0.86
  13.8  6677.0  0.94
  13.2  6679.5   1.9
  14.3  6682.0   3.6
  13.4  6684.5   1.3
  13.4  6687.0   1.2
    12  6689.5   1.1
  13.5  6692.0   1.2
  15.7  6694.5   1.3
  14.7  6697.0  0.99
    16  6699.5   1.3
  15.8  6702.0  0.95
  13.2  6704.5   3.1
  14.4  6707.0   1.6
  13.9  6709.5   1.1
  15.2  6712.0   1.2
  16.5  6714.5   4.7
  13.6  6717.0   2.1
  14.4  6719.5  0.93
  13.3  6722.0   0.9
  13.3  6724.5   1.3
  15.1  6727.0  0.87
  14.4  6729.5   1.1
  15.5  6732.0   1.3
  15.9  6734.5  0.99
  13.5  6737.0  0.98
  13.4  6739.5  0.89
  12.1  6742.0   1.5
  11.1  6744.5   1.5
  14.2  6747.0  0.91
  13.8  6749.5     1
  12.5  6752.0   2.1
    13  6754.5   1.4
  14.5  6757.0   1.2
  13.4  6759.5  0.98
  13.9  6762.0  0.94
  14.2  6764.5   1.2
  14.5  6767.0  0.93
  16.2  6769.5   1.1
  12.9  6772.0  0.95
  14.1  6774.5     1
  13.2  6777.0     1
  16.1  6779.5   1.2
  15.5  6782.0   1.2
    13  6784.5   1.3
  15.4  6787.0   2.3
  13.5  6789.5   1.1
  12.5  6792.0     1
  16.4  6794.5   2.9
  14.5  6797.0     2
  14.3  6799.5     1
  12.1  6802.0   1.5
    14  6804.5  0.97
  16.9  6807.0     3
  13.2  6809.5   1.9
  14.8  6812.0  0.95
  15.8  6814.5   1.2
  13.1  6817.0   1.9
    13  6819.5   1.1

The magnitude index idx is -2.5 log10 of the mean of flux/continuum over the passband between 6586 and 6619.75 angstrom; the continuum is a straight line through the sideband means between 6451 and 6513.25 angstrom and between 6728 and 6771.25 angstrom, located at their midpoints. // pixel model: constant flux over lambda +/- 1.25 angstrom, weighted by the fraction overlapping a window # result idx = -0.08 mag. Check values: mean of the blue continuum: 14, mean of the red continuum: 13.9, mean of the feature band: 15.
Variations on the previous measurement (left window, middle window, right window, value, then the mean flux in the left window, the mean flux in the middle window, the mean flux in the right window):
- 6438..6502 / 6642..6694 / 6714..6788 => 0.021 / 14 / 13.8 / 14.1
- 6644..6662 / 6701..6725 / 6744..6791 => -0.011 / 14.5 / 14.4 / 14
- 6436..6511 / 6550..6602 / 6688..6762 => -0.112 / 14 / 15.5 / 14.1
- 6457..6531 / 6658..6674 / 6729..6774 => 0.037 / 14.2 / 13.5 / 13.8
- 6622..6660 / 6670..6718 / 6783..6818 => 0.041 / 14.7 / 14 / 14.3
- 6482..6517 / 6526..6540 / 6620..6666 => -0.027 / 13.9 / 14.4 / 14.6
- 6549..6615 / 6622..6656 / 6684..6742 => 0.017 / 15.5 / 14.7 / 14.3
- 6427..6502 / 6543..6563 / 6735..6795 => -0.157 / 14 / 16.1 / 13.9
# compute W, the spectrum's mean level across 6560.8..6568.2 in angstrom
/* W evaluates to 18.1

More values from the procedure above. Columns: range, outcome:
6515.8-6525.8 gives 14.2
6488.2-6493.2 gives 13.3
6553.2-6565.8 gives 17.1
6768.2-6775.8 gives 14.4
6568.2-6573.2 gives 14.6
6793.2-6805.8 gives 14.3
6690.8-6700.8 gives 15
